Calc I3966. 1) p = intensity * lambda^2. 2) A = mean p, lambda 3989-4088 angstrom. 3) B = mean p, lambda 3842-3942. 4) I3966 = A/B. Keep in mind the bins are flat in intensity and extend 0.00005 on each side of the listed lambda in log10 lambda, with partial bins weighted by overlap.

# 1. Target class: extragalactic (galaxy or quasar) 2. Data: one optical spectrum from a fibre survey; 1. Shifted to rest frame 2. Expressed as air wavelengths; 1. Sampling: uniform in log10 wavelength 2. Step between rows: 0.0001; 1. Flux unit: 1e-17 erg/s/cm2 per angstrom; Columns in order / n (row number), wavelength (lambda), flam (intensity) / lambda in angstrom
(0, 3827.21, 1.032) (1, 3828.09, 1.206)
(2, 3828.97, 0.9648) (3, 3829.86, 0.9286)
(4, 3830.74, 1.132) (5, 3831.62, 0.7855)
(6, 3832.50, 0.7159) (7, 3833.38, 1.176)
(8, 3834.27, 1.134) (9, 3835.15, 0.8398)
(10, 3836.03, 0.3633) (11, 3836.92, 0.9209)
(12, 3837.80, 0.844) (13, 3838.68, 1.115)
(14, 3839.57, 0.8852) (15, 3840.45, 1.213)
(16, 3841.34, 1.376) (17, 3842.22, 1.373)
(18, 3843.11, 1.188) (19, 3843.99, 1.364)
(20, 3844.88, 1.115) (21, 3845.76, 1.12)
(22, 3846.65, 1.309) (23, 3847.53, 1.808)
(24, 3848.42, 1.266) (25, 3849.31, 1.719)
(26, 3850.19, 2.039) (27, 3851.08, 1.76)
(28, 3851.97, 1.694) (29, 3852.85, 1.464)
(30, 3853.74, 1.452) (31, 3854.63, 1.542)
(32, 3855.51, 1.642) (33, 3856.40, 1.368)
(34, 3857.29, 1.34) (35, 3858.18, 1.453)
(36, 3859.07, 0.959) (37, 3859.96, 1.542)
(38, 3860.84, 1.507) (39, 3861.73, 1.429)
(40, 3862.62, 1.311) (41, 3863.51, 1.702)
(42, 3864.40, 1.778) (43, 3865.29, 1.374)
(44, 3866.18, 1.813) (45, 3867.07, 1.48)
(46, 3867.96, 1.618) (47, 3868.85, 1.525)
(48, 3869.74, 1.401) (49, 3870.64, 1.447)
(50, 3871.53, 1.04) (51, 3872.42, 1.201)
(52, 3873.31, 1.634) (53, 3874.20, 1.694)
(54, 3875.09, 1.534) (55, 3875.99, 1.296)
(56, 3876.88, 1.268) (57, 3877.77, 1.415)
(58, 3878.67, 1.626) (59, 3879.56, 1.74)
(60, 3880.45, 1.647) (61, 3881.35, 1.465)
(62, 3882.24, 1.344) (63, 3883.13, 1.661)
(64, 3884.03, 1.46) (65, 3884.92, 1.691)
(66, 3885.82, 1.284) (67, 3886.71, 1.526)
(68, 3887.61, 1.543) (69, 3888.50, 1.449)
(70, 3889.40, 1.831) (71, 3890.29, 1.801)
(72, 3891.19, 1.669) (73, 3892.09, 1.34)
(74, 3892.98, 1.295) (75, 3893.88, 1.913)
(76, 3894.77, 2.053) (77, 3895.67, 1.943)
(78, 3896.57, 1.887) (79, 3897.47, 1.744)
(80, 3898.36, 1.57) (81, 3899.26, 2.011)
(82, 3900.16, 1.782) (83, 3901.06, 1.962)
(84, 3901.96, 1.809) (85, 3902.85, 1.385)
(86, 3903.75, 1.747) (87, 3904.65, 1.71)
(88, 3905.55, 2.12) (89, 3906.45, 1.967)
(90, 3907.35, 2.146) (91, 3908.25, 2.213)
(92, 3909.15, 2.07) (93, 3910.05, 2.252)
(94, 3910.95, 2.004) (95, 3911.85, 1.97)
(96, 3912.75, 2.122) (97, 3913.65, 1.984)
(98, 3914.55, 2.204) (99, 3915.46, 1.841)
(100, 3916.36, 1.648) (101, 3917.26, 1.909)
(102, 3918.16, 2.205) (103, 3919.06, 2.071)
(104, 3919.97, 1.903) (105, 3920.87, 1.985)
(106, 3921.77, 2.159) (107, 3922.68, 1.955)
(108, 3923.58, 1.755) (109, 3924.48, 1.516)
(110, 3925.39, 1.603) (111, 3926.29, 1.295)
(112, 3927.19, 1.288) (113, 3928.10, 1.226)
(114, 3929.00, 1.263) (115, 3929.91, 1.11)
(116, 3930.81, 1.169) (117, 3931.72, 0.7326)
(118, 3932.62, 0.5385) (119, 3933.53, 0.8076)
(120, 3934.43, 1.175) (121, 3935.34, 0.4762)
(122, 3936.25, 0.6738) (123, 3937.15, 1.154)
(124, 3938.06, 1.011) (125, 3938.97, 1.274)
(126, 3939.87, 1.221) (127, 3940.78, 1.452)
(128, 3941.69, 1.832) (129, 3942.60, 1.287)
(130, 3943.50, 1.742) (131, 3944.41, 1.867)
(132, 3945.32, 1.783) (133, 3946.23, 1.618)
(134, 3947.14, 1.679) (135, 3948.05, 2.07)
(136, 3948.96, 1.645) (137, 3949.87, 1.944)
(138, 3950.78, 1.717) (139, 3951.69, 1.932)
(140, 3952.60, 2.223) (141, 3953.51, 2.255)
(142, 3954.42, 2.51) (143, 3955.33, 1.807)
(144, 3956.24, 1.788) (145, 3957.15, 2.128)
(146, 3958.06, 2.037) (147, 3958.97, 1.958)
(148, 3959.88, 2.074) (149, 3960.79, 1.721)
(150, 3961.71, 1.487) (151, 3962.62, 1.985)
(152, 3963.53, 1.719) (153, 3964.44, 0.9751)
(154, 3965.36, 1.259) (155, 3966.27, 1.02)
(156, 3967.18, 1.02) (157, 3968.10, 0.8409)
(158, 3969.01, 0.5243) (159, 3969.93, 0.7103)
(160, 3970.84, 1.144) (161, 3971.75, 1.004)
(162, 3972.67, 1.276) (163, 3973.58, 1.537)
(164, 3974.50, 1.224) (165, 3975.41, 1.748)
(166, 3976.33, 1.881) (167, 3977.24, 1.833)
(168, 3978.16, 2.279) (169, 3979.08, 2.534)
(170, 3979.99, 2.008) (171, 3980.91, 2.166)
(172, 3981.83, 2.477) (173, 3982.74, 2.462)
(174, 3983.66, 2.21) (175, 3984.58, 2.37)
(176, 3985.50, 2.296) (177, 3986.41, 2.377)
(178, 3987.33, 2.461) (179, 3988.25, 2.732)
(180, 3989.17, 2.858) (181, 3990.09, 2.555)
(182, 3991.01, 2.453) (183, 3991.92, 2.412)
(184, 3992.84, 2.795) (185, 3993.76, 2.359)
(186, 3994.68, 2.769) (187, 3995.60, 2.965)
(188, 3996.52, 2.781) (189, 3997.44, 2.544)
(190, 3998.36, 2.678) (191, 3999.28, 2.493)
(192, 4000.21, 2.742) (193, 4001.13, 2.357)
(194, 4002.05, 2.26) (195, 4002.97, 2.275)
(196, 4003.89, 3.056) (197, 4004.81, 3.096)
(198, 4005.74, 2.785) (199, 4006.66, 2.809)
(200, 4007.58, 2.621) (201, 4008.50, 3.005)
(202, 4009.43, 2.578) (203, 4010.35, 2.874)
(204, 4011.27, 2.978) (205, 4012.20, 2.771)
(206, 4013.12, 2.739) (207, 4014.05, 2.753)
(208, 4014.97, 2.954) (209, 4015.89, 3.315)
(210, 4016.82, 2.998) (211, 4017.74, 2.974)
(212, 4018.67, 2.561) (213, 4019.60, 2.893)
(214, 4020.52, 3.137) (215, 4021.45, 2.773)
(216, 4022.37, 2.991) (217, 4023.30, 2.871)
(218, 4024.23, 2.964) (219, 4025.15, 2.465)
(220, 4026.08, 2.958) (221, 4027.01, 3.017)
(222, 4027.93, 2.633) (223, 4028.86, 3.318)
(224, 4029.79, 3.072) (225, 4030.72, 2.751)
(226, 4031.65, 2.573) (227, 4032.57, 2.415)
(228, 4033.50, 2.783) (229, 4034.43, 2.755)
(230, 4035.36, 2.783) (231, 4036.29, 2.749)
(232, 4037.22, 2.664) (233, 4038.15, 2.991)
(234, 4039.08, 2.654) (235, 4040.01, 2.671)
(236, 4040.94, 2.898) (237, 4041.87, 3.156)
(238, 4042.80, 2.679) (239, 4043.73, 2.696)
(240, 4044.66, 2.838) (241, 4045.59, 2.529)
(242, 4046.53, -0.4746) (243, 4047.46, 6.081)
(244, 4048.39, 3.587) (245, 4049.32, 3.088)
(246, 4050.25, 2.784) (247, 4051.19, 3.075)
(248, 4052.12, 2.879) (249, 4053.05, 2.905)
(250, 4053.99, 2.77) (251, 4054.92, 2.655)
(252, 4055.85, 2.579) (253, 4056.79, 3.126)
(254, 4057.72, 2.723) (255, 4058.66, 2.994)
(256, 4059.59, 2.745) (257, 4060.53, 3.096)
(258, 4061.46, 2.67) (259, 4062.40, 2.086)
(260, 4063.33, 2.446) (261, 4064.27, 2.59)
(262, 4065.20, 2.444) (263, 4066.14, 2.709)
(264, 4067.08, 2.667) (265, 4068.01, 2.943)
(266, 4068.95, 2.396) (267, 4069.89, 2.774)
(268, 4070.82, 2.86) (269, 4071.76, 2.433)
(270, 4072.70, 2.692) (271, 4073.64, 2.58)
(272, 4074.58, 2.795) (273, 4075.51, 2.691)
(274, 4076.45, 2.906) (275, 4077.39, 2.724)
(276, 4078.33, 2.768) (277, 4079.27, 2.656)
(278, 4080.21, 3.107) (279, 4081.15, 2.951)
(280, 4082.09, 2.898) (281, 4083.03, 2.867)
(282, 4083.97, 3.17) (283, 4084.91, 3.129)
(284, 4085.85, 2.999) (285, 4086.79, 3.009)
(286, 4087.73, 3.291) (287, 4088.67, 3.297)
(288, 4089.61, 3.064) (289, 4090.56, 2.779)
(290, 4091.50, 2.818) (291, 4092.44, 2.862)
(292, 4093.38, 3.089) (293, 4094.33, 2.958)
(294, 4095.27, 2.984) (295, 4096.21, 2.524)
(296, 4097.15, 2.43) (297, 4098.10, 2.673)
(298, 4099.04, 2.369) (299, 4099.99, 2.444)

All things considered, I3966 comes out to 1.92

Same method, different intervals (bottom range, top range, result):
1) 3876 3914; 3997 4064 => 1.72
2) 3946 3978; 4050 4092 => 1.84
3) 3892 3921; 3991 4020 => 1.51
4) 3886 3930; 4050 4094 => 1.71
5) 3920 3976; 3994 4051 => 1.97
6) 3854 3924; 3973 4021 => 1.60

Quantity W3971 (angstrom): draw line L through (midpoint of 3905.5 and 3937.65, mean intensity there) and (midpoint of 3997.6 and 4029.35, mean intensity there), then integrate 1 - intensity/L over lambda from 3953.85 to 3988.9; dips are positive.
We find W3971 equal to 7.5 angstrom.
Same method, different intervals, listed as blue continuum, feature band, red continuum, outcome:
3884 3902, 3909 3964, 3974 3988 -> 7.3 angstrom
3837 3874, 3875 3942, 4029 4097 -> 5.7 angstrom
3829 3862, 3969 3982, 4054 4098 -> 3.0 angstrom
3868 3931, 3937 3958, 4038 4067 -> 3.0 angstrom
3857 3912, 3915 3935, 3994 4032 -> 4.9 angstrom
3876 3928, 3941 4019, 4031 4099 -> 4.3 angstrom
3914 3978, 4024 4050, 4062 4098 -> -4.7 angstrom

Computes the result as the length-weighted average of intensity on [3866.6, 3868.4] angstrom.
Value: 1.55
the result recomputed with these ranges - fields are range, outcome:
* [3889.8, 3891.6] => 1.74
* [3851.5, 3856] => 1.56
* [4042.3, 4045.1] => 2.74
